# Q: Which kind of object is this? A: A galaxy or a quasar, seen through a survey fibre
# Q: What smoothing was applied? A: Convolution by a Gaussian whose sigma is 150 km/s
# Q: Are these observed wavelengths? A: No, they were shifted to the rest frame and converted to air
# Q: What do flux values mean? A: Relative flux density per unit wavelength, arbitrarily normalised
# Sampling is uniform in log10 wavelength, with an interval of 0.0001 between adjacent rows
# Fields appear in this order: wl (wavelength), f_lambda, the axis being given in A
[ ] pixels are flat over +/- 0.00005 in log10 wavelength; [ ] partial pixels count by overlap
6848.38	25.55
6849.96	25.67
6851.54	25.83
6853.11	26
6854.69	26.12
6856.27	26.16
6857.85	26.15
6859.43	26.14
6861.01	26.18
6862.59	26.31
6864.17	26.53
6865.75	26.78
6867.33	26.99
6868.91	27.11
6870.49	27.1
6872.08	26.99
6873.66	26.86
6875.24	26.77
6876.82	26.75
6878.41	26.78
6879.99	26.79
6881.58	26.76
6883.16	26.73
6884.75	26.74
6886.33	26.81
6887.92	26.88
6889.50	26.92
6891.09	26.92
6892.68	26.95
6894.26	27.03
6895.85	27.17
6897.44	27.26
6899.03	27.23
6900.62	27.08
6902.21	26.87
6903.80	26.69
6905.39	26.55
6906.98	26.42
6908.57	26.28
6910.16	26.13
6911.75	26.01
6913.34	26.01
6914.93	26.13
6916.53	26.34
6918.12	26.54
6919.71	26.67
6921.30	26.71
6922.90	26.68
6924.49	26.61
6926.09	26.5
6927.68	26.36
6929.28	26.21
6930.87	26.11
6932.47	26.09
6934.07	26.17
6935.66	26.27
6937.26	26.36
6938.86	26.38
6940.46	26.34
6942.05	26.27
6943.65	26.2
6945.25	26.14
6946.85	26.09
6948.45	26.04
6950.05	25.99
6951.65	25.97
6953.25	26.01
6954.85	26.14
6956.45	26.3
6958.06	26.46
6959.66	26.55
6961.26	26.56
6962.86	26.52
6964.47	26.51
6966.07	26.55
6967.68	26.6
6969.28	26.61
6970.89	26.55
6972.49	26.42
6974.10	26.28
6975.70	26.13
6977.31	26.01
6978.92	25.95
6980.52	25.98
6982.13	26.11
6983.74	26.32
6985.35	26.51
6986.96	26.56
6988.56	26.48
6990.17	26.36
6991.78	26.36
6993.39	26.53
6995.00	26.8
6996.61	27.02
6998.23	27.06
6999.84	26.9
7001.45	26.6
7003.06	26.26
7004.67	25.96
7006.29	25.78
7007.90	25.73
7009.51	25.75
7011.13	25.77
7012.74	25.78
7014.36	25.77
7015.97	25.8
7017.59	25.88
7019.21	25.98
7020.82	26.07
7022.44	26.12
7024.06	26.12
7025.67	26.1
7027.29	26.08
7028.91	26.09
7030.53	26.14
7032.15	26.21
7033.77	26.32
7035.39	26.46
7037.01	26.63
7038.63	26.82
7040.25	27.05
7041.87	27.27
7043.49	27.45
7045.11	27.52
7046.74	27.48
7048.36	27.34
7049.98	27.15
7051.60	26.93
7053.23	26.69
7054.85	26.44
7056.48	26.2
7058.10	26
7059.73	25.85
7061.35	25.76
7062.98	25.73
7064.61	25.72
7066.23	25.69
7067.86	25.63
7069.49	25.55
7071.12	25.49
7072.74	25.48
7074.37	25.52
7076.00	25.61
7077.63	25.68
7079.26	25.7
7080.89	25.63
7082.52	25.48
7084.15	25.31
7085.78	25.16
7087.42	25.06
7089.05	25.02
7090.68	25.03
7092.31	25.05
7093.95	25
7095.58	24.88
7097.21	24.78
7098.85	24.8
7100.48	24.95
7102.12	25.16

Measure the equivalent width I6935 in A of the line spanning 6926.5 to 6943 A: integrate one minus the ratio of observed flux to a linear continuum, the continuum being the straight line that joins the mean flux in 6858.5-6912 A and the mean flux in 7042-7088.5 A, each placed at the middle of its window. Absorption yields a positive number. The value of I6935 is 0.19 A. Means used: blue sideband 26.8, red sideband 26.1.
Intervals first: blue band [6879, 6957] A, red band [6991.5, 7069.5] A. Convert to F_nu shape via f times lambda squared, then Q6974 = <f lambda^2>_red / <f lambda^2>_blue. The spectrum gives 1.03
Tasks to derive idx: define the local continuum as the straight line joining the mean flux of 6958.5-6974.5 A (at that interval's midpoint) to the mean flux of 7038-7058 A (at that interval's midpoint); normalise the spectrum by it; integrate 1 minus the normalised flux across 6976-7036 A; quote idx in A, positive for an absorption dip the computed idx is 1.2 A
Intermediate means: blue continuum 26.5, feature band 26.2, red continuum 27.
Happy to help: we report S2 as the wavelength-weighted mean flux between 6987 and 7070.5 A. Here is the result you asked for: 26.3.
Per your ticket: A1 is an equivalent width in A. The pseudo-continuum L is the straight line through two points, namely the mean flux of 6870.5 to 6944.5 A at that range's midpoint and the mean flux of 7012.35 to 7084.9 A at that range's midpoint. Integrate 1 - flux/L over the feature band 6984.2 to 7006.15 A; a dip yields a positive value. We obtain -0.2 A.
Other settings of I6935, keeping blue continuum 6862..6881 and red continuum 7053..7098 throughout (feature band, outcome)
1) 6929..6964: 0.1 A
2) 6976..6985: 0.0 A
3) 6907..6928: 0.1 A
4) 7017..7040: -0.4 A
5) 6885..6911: -0.2 A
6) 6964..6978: -0.1 A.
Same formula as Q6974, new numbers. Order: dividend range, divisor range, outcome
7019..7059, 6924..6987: 1.04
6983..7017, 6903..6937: 1.02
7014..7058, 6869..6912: 1.03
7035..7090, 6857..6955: 1.03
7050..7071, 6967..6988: 1.01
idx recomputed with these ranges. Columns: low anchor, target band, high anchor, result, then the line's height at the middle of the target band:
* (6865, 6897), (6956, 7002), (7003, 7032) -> -0.4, 26.2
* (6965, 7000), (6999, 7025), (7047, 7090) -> 0.2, 26.2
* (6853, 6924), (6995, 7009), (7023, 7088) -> -0.1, 26.3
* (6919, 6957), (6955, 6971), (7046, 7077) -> -0.2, 26.2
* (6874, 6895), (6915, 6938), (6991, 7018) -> 0.2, 26.6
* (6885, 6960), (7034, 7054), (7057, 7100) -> -1.1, 25.6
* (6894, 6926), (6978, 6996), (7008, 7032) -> -0.1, 26.2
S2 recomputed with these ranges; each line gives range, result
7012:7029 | 26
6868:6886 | 26.9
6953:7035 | 26.3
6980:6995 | 26.4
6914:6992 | 26.3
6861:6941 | 26.6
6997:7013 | 26.2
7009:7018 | 25.8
